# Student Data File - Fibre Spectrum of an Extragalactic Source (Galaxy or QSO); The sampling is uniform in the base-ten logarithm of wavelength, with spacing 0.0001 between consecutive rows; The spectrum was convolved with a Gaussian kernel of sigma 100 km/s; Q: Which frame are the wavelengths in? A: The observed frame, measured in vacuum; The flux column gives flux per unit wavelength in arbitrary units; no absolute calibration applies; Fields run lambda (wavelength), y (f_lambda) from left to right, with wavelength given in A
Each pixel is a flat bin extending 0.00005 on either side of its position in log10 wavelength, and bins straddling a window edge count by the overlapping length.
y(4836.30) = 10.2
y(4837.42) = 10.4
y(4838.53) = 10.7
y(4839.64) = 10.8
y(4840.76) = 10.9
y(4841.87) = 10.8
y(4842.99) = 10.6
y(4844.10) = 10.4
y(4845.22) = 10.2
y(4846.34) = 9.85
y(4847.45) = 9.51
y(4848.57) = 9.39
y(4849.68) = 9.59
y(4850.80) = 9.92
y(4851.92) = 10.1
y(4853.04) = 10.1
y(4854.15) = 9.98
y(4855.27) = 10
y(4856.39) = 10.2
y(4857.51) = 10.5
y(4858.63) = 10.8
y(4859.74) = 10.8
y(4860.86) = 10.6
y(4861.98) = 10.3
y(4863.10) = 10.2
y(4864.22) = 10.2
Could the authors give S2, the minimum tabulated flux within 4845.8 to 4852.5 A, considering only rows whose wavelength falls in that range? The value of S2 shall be 9.39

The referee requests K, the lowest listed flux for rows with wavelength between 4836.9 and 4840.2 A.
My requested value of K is 10.4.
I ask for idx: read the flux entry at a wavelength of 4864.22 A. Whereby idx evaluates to 10.2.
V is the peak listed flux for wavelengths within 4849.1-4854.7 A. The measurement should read 10.1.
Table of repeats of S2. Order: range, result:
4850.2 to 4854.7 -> 9.92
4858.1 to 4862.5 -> 10.3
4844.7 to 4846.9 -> 9.85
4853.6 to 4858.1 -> 9.98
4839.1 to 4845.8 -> 10.2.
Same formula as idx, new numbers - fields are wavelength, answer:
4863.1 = 10.2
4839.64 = 10.8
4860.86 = 10.6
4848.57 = 9.39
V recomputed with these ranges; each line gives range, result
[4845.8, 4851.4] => 9.92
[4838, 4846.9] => 10.9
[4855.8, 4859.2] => 10.8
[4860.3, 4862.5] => 10.6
